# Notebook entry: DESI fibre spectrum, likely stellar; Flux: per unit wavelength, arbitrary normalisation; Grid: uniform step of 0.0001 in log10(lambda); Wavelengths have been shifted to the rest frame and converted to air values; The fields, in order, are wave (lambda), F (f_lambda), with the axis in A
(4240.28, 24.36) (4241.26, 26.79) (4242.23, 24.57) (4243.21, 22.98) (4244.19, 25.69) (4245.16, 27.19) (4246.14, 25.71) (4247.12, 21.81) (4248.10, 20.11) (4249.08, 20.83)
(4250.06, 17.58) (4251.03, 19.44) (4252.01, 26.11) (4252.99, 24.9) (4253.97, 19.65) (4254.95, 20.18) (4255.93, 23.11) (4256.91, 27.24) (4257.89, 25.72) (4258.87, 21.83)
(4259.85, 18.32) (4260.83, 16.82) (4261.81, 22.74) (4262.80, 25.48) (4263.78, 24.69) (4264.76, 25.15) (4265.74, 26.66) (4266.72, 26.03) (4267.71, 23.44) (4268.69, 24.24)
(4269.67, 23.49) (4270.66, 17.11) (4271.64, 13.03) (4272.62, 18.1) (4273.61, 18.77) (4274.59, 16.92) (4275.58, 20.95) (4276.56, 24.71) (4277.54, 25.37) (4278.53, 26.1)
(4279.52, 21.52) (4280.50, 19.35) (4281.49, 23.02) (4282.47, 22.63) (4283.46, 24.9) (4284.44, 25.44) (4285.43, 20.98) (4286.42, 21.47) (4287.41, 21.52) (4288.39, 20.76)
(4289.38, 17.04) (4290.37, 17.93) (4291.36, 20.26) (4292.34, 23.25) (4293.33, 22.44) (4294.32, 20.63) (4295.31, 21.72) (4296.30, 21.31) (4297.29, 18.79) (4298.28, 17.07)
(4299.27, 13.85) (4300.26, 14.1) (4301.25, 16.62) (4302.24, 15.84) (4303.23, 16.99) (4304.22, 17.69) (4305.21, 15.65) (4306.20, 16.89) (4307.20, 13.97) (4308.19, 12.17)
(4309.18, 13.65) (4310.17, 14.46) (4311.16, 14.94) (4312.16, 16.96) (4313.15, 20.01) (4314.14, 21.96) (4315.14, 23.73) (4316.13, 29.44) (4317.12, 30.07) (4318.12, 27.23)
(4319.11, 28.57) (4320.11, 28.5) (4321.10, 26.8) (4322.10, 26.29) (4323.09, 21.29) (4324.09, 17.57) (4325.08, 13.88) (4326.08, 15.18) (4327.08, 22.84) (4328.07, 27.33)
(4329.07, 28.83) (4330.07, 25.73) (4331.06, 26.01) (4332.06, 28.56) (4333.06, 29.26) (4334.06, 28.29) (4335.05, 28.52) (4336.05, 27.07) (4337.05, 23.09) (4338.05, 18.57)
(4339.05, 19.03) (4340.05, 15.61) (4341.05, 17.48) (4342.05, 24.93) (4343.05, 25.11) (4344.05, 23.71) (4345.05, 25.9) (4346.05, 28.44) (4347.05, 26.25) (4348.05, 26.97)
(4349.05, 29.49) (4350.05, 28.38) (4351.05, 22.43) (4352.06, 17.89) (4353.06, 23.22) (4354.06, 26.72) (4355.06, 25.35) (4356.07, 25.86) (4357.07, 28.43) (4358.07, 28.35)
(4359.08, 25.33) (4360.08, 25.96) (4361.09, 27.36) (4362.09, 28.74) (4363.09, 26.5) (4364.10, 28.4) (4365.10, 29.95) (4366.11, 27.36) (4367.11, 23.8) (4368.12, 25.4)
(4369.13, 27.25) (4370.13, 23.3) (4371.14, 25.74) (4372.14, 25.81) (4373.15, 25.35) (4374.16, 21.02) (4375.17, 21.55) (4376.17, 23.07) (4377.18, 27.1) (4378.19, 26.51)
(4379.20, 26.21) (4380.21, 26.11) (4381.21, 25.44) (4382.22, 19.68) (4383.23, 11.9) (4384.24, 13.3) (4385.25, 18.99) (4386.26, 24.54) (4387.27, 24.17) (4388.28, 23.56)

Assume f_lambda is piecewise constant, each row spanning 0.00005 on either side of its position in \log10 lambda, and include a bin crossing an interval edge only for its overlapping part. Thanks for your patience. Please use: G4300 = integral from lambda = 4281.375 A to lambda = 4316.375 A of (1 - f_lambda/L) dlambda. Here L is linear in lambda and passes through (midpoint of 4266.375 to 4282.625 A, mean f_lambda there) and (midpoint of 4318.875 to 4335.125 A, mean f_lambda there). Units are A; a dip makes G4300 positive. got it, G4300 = 5.9 A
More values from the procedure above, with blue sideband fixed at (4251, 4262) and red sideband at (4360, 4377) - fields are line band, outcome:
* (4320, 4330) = 0.7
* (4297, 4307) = 3.1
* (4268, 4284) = 1.1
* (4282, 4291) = 0.7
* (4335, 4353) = 0.9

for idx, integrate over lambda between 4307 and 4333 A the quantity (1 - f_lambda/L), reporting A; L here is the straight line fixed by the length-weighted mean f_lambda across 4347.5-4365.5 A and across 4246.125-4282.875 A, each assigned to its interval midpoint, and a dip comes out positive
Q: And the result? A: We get 2.46 A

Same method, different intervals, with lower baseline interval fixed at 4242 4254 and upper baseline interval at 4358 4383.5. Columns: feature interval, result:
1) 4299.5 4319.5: 4.27 A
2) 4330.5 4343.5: 0.31 A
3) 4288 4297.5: 1.31 A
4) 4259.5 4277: 1.33 A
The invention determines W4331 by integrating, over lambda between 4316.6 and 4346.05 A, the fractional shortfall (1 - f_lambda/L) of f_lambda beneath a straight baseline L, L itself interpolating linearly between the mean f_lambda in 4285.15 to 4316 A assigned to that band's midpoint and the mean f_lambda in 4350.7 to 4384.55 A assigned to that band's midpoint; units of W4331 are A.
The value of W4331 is -4.28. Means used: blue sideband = 18.3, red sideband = 24.7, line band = 24.3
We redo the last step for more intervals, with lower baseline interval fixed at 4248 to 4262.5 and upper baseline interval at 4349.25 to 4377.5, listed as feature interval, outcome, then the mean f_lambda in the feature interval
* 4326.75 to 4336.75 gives -1.1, 27.2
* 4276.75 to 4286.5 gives -0.2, 23.2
